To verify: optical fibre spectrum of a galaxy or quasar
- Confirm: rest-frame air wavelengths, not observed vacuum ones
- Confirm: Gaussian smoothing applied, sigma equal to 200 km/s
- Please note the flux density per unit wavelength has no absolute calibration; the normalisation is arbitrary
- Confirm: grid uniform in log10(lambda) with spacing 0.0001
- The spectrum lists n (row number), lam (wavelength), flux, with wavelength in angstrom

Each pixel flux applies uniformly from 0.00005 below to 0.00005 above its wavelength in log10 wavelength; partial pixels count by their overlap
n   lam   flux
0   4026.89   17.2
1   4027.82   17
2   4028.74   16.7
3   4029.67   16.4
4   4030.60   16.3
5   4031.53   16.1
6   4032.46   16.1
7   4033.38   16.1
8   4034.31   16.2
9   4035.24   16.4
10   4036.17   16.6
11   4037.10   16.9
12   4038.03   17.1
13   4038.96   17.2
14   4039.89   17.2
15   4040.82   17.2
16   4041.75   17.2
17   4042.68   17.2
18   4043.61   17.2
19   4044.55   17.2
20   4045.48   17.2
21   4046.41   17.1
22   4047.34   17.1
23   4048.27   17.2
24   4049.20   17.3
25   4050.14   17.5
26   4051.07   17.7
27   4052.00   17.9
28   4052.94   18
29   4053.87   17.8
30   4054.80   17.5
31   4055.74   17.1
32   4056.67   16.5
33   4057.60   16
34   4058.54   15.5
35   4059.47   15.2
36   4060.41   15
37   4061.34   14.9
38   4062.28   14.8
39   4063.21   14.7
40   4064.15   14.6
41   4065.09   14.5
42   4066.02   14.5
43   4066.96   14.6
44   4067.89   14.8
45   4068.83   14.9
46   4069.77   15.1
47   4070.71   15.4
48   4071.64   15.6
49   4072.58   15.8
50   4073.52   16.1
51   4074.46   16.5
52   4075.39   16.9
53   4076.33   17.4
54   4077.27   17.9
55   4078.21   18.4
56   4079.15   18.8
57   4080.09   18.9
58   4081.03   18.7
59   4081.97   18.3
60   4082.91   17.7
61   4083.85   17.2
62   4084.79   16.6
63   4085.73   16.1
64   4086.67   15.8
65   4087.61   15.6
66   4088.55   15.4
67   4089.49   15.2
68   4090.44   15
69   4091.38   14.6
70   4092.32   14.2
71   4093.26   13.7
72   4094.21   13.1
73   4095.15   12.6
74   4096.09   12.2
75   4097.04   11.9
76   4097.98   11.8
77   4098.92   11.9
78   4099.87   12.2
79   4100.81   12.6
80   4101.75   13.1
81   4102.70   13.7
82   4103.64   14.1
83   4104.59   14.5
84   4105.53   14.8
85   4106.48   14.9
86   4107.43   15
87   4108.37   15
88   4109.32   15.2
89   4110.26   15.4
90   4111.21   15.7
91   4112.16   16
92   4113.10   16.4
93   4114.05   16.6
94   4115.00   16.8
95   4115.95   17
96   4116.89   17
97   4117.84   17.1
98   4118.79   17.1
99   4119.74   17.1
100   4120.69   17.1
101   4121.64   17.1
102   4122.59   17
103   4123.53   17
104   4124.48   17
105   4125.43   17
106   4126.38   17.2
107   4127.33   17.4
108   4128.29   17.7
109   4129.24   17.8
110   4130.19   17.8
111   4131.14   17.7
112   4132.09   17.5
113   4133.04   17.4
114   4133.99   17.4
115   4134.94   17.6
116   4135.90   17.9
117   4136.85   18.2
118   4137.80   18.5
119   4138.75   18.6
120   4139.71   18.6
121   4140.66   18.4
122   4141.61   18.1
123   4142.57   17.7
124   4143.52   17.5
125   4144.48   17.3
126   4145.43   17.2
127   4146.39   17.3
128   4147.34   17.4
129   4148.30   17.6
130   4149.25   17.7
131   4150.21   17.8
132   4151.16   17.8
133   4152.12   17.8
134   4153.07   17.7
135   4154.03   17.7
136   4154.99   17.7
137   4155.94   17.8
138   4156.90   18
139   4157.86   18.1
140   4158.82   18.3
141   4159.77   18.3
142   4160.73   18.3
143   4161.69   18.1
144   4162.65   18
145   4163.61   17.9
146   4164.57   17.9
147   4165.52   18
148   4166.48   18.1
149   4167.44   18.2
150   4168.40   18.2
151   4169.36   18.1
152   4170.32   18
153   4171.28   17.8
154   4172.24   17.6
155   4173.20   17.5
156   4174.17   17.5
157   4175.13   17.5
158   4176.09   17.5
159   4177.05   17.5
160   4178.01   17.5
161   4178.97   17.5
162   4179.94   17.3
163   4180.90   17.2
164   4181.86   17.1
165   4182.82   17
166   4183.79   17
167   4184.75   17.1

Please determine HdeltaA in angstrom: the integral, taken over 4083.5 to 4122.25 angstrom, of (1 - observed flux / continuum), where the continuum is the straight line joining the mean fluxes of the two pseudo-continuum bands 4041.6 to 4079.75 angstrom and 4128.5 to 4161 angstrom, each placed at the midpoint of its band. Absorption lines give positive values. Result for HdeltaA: 4.8 angstrom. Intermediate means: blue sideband 16.4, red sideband 17.8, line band 15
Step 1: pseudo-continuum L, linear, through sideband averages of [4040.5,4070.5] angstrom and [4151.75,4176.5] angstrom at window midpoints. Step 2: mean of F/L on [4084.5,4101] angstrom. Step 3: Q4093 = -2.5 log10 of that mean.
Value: 0.206 mag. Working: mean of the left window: 16.3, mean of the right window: 17.9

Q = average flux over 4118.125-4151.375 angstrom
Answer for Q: 17.6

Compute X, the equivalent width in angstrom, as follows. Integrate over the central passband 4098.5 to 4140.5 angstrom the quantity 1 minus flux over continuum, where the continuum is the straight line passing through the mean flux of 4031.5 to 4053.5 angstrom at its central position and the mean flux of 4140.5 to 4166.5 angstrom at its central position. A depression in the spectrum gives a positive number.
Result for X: 3.0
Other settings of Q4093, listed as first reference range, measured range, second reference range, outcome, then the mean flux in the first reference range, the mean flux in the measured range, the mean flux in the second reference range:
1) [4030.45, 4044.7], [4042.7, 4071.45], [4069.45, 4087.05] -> 0.047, 16.8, 16.2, 17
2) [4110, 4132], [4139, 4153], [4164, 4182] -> -0.026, 17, 17.7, 17.7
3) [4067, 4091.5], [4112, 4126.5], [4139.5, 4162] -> 0.020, 16.5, 16.9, 17.8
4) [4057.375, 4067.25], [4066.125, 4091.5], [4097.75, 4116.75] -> -0.110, 14.9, 16.4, 14.7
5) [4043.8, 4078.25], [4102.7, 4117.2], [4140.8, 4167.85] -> 0.102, 16.3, 15.6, 17.8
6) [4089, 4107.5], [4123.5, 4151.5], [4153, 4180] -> -0.108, 13.5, 17.7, 17.9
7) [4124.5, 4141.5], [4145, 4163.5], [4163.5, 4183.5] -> -0.006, 17.8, 17.8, 17.7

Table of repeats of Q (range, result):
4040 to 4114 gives 15.7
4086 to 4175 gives 16.6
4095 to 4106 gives 13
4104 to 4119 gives 15.9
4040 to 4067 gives 16.5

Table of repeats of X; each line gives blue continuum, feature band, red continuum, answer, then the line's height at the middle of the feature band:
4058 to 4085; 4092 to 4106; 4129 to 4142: 3.2 angstrom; 17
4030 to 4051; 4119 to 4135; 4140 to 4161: 0.3 angstrom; 17.6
